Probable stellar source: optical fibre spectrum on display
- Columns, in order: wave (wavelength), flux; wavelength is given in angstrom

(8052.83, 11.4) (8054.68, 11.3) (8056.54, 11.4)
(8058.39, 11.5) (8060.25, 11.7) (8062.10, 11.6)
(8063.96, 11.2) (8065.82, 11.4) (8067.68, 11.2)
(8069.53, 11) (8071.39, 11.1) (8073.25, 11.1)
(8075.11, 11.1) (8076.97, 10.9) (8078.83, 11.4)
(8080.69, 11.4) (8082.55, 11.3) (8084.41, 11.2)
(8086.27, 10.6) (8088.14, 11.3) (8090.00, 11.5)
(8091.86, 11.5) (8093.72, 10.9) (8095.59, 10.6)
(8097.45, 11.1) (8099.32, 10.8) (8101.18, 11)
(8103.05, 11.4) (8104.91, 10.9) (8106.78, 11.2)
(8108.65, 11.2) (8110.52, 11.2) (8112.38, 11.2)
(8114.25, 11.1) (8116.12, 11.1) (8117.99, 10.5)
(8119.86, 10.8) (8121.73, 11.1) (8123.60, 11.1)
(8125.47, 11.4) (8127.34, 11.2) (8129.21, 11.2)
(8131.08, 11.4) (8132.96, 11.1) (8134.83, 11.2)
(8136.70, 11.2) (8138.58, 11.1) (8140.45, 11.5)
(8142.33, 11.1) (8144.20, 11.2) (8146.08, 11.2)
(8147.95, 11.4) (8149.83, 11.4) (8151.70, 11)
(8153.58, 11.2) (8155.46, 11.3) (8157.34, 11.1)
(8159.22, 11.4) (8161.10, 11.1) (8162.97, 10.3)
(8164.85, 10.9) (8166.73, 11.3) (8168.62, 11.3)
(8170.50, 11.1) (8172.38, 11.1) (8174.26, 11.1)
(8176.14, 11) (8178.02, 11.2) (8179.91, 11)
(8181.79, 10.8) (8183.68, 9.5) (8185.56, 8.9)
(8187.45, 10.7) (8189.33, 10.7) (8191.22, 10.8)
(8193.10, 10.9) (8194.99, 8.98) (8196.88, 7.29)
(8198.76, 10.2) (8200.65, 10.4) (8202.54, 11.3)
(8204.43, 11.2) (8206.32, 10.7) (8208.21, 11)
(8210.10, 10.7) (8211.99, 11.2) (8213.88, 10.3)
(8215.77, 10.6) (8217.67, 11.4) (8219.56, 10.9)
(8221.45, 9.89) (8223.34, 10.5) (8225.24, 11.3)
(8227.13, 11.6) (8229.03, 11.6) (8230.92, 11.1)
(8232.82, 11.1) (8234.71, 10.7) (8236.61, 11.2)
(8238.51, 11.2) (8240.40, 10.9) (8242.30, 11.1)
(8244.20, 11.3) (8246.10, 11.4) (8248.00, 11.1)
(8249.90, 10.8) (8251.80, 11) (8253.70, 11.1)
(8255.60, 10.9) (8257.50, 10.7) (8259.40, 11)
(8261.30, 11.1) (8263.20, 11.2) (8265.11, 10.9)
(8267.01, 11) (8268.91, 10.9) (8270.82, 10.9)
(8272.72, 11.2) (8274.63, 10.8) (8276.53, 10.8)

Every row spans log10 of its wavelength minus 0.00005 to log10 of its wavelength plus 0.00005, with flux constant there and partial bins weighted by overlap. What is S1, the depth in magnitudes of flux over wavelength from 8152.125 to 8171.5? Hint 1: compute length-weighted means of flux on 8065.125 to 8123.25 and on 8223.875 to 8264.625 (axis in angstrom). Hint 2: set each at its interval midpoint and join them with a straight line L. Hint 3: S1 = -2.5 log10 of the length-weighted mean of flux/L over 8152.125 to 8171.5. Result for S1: 0.00 mag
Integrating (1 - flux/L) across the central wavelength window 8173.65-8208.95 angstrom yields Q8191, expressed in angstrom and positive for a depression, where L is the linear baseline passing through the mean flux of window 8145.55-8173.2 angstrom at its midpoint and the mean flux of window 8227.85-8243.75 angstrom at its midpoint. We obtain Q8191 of 2.3 angstrom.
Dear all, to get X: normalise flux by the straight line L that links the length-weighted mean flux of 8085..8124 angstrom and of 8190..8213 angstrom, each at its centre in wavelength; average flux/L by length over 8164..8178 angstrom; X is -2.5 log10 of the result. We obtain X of -0.05 mag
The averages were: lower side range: 11.1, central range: 11.1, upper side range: 10.4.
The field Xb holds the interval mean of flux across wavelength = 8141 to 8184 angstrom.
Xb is 11.1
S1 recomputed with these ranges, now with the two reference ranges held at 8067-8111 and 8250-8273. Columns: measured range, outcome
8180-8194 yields 0.07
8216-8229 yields 0.01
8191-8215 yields 0.07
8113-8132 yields 0.00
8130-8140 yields -0.01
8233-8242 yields 0.00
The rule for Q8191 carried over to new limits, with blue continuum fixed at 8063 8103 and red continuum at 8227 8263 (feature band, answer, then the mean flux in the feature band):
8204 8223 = 0.56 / 10.8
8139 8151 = -0.19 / 11.3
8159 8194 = 1.02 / 10.8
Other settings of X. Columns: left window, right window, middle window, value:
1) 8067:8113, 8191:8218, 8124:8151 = -0.04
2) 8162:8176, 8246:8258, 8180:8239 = 0.04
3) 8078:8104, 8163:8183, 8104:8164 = -0.01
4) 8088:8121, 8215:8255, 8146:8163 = -0.01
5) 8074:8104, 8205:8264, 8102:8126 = 0.00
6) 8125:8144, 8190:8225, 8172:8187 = 0.02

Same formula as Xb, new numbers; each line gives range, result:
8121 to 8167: 11.2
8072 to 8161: 11.1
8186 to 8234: 10.6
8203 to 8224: 10.8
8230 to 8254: 11.1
